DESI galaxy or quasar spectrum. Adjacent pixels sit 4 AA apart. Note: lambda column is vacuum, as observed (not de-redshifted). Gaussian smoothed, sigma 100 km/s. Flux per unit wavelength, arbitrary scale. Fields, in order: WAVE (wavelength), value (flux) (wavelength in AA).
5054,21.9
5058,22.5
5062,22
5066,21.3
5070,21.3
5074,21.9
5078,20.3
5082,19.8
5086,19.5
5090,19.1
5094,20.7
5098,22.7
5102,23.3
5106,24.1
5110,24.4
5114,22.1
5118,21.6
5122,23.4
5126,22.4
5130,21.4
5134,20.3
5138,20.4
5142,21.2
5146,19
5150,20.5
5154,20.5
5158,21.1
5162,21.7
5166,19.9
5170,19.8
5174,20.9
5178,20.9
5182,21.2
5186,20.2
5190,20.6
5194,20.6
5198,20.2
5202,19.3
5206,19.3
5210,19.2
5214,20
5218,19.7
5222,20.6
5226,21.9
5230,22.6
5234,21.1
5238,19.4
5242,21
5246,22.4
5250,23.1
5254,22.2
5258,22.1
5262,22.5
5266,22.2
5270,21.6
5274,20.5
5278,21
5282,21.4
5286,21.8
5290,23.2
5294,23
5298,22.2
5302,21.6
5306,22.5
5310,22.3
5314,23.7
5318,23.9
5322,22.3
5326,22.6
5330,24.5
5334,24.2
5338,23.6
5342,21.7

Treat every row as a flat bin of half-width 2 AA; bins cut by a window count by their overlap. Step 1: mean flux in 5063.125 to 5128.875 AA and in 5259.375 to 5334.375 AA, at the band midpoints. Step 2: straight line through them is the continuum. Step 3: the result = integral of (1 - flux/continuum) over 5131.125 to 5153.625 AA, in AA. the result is 1.6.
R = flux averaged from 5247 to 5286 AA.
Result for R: 21.9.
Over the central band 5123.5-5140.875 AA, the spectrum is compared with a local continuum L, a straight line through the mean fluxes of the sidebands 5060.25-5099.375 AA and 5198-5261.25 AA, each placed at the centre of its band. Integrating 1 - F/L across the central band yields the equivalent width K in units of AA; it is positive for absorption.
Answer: -0.3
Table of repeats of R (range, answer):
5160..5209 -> 20.4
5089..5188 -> 21.3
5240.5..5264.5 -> 22.2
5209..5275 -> 21.3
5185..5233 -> 20.4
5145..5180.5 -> 20.5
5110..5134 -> 22.2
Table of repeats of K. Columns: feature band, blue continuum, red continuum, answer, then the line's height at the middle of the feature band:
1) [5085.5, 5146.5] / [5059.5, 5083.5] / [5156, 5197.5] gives -2.2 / 21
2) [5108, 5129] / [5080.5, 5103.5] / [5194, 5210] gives -2.2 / 20.5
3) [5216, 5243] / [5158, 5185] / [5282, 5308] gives 0.7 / 21.5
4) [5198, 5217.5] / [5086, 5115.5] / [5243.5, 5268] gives 2.4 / 22.3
